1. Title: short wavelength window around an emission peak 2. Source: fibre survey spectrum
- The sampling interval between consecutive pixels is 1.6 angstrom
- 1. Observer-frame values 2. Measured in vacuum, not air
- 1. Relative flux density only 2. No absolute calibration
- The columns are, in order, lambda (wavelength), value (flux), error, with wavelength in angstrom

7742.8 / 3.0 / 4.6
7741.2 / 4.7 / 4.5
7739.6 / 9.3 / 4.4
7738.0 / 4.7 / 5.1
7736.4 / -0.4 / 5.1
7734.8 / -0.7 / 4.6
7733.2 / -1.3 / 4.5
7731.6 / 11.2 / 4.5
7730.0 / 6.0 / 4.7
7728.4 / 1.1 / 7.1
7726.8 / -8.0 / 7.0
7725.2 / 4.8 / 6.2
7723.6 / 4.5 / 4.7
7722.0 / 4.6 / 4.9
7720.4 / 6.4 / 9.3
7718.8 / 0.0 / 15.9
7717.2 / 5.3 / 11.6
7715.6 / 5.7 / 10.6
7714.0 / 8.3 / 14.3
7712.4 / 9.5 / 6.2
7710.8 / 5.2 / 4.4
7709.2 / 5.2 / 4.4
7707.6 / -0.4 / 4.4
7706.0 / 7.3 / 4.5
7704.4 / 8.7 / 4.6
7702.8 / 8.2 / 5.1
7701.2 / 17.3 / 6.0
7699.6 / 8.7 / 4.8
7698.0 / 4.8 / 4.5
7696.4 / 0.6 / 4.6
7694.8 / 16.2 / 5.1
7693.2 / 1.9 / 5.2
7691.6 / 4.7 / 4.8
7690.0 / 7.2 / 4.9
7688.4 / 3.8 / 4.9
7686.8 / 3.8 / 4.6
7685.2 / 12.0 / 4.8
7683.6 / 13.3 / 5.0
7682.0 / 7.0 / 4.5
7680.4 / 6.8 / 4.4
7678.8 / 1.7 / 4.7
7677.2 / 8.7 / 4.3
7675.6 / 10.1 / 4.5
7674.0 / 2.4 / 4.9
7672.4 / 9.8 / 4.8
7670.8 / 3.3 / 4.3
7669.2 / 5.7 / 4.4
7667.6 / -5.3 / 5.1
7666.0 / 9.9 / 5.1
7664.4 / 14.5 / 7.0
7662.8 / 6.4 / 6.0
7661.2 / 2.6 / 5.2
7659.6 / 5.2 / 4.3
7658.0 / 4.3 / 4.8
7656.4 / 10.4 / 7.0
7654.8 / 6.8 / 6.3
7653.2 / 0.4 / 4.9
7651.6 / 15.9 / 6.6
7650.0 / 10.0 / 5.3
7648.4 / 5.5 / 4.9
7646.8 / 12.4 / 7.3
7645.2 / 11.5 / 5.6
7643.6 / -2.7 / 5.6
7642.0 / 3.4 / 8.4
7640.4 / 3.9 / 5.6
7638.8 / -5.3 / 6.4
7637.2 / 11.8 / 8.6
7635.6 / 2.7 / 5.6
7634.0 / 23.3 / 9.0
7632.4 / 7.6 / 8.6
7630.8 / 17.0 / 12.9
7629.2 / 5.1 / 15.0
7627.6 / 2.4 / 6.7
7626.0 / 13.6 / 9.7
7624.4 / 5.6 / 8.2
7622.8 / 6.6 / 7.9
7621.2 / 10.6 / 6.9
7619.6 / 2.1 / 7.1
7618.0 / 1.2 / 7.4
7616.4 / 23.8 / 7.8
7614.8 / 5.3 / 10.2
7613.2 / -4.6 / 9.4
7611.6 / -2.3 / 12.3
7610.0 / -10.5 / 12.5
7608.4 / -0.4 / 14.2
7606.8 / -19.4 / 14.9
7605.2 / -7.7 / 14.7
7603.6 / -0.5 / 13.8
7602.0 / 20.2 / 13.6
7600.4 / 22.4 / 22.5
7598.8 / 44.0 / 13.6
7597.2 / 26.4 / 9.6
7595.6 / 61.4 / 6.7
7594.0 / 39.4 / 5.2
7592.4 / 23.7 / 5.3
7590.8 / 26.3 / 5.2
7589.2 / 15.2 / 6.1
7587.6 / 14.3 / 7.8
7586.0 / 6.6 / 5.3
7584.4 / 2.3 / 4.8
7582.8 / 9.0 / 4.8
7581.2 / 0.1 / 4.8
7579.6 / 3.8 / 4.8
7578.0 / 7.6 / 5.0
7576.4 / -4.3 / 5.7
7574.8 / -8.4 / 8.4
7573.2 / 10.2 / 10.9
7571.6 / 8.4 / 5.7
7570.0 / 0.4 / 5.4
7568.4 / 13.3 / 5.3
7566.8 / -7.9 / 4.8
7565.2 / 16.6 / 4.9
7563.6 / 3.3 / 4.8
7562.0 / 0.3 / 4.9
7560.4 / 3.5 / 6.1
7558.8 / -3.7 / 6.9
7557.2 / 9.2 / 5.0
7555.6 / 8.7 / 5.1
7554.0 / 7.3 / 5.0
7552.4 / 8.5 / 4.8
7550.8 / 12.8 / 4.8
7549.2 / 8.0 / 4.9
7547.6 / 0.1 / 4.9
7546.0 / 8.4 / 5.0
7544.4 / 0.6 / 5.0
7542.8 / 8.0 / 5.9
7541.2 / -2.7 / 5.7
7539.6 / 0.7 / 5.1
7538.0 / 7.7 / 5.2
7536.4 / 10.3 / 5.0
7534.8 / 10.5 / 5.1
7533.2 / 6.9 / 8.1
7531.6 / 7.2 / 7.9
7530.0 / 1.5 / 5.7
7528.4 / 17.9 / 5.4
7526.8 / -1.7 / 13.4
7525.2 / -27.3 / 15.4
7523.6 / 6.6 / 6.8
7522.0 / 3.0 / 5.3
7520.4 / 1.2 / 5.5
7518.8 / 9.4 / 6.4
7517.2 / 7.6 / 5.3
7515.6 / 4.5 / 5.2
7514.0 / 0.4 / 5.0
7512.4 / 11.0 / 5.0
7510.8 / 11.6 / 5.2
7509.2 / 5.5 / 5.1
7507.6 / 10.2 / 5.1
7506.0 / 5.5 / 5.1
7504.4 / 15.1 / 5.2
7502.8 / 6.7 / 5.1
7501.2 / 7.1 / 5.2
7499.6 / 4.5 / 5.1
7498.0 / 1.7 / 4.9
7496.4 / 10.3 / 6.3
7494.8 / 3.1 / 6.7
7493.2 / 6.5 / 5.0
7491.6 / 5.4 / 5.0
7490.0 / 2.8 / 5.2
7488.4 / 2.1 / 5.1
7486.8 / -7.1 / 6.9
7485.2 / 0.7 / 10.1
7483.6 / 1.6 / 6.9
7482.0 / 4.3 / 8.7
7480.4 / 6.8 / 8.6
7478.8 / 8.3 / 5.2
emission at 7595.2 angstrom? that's [O II] 3727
